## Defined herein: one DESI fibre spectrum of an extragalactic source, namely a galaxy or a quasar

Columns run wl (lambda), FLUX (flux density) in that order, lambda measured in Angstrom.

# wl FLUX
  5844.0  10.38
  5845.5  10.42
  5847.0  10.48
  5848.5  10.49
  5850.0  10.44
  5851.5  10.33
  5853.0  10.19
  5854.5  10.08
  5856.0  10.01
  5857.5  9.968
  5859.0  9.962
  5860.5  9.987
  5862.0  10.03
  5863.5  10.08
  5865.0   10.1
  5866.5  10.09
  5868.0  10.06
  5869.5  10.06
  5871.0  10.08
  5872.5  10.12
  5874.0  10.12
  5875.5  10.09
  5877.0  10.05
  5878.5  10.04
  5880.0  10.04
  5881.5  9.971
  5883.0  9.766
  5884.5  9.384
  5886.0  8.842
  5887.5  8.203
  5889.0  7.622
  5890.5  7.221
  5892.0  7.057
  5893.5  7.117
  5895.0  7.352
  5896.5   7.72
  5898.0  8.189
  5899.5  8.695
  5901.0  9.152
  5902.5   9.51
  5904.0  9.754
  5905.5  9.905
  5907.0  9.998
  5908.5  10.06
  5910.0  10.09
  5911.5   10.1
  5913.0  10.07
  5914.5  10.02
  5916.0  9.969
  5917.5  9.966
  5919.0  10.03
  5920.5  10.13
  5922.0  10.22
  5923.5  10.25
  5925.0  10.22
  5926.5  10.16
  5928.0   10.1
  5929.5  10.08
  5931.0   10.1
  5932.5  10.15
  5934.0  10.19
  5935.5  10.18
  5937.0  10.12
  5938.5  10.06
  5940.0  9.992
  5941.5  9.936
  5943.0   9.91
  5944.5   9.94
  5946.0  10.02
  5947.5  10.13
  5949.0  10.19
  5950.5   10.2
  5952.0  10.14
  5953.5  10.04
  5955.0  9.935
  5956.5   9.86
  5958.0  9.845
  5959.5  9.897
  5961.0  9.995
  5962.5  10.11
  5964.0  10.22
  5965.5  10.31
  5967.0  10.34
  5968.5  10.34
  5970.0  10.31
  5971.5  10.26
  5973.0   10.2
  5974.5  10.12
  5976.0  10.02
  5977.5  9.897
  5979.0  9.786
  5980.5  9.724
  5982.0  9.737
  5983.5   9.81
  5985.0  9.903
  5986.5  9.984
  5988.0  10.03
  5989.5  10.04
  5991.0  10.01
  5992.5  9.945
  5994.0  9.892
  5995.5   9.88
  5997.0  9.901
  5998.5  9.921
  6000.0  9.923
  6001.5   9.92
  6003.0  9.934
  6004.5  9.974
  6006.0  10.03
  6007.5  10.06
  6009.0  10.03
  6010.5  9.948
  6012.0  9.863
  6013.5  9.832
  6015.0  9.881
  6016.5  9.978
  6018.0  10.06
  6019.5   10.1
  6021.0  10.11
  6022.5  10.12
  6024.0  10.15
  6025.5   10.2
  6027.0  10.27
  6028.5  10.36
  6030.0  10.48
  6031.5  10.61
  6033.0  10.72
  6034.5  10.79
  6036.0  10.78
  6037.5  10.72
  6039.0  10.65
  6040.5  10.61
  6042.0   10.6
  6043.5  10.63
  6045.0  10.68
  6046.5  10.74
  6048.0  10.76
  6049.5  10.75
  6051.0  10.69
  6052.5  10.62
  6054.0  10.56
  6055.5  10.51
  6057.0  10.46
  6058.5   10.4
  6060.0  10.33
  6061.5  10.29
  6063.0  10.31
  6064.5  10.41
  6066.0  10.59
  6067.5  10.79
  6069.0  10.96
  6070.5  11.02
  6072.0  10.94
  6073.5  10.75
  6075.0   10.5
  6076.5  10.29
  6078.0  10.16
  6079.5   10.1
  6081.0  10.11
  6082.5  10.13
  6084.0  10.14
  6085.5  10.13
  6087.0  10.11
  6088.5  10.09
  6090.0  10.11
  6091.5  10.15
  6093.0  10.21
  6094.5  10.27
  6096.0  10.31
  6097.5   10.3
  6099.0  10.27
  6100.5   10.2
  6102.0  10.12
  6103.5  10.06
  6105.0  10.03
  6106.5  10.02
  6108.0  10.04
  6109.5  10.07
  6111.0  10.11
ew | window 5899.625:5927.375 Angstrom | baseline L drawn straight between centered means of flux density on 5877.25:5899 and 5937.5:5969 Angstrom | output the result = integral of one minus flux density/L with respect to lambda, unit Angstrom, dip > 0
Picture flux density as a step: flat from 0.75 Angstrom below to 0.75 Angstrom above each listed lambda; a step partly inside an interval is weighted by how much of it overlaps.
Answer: -2.5 Angstrom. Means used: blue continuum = 8.51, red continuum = 10.1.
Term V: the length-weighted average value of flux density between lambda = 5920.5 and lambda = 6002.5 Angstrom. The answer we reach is 10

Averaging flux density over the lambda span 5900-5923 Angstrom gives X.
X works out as 9.92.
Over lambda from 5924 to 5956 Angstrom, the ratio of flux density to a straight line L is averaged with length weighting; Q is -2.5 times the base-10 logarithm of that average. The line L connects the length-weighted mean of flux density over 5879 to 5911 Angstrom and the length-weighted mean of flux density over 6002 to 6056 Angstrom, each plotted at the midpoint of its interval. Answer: -0.08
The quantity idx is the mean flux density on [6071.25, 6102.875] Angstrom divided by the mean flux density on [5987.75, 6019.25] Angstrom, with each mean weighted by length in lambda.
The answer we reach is 1.03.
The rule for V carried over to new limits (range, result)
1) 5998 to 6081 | 10.4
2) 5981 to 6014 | 9.93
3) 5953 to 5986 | 10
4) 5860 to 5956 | 9.67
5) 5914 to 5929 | 10.1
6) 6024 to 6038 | 10.5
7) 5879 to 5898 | 8.37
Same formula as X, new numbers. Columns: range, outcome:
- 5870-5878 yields 10.1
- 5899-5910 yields 9.64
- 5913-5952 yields 10.1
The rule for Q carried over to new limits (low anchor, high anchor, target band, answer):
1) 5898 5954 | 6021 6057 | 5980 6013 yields 0.043 mag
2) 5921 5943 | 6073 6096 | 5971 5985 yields 0.022 mag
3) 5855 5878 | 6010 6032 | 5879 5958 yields 0.055 mag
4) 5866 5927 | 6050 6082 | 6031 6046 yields -0.035 mag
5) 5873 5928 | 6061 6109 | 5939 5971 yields -0.047 mag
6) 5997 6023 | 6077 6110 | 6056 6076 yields -0.053 mag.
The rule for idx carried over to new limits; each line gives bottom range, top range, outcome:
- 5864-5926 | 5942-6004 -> 1.06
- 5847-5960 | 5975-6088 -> 1.05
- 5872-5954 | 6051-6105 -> 1.08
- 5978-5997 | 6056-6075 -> 1.07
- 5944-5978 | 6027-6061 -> 1.05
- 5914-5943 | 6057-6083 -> 1.04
